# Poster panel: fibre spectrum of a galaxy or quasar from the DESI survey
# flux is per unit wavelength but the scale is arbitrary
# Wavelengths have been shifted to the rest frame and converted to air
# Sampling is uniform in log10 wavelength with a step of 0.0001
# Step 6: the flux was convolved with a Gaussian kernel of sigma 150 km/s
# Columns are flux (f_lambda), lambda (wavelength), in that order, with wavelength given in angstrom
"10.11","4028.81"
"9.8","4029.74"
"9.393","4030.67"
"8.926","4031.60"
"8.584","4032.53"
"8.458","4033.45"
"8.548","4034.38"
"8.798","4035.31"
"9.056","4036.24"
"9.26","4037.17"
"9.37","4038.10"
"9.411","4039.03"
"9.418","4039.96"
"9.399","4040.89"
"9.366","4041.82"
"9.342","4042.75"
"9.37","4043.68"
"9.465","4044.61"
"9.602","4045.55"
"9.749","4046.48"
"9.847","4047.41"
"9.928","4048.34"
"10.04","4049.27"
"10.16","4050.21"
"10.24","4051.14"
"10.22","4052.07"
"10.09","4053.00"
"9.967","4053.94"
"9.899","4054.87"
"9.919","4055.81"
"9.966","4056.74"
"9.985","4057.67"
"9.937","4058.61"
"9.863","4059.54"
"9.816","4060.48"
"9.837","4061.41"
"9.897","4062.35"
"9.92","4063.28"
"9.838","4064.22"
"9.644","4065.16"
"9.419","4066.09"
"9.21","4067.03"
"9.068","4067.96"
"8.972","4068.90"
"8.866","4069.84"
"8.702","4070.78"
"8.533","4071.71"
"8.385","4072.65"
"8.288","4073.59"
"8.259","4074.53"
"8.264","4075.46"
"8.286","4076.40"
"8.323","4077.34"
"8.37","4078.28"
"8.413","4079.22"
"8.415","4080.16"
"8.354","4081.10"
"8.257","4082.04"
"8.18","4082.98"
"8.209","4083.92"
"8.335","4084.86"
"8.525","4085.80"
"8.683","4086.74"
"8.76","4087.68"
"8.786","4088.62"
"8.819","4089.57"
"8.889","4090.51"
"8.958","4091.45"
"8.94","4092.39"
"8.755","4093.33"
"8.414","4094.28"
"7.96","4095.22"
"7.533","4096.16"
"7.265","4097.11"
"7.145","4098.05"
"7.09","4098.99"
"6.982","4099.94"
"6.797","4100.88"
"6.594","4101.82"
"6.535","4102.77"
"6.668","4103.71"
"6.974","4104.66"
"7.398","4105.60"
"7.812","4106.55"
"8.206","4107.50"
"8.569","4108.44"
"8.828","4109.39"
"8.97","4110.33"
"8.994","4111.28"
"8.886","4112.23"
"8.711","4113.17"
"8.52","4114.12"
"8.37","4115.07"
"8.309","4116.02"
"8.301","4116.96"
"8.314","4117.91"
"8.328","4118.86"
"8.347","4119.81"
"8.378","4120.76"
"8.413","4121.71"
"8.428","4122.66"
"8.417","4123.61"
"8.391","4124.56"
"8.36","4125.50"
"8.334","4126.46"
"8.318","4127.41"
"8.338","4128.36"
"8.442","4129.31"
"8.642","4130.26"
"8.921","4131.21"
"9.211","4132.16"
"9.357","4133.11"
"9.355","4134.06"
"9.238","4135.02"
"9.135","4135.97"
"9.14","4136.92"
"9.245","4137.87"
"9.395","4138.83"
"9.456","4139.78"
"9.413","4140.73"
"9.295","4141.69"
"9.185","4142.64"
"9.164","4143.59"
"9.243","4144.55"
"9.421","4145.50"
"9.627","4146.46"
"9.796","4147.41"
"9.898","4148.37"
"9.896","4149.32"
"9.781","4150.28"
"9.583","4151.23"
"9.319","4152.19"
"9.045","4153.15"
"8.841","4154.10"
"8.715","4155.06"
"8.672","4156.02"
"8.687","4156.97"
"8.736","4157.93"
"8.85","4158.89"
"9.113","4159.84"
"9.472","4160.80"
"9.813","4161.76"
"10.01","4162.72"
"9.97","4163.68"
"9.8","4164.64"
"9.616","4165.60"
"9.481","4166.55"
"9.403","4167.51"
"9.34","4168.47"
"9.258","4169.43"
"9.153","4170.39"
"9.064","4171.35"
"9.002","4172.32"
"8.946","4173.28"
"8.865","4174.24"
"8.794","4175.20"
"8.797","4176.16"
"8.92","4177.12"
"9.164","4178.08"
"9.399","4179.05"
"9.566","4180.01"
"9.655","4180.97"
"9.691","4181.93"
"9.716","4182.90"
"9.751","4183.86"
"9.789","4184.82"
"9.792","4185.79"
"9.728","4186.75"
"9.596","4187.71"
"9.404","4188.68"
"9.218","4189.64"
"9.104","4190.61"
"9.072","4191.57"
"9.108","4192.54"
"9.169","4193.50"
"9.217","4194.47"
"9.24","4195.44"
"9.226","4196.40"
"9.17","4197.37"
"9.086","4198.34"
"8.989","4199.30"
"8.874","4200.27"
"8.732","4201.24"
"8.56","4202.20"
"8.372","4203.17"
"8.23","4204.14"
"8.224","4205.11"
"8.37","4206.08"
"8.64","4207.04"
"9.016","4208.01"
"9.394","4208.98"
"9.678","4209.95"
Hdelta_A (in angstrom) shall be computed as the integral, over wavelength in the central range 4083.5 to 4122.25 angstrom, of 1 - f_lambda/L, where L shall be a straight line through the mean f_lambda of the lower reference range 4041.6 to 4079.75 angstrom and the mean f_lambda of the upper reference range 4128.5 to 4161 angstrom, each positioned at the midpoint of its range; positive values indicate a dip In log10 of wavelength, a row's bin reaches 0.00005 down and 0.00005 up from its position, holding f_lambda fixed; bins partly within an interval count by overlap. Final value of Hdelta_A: 4.9 angstrom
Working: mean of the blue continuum 9.39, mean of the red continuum 9.21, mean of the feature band 8.13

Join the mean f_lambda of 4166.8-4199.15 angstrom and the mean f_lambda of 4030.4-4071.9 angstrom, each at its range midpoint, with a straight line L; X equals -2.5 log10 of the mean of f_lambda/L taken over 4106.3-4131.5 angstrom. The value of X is 0.11 mag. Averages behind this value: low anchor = 9.5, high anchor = 9.28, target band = 8.48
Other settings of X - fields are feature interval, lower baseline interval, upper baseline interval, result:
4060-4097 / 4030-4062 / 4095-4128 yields 0.007 mag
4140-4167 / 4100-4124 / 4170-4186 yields -0.065 mag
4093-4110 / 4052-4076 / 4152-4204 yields 0.233 mag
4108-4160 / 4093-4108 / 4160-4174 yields -0.066 mag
